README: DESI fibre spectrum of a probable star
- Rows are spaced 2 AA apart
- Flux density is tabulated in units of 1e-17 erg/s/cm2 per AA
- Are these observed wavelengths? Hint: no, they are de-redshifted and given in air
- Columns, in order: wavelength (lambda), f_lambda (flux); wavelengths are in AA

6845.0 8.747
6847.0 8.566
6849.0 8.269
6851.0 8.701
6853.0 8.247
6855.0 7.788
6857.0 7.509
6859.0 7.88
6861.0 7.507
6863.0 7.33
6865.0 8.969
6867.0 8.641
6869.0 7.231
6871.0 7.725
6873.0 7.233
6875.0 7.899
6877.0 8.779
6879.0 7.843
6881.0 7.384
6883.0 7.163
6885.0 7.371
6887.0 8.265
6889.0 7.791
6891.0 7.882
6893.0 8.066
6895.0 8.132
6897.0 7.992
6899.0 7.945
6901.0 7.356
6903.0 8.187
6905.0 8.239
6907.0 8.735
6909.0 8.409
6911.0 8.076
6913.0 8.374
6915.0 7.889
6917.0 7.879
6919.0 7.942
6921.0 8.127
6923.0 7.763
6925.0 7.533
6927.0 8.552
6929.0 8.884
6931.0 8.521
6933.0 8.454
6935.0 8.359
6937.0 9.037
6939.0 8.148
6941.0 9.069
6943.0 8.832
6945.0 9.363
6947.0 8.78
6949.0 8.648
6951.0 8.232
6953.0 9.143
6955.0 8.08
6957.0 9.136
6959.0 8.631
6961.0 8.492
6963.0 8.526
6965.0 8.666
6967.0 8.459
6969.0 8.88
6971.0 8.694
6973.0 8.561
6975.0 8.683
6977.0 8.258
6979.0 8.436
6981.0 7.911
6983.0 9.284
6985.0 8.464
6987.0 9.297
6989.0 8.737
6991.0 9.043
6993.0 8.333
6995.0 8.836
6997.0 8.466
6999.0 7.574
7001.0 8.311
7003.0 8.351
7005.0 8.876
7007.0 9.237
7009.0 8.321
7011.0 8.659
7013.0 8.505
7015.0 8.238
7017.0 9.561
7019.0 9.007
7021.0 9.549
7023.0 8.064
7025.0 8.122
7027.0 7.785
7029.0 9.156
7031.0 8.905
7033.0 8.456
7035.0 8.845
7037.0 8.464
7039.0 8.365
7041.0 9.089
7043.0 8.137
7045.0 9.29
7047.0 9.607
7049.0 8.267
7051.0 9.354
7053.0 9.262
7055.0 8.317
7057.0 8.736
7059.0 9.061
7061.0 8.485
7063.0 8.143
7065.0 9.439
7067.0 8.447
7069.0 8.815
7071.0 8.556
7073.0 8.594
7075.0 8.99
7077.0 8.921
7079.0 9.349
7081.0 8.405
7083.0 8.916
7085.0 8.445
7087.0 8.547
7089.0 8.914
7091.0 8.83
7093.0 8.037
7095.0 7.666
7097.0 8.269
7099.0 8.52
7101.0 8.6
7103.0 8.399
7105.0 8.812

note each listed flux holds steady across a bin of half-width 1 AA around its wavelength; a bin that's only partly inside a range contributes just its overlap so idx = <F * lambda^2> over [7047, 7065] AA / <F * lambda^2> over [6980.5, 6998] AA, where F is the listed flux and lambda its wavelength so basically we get 1.0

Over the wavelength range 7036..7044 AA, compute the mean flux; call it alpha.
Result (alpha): 8.51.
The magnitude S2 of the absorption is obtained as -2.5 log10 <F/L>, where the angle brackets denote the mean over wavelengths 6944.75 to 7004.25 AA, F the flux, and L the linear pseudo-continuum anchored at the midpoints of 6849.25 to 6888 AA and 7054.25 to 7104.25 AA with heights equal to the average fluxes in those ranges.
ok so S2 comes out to -0.05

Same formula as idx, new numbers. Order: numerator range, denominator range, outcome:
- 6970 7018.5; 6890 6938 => 1.08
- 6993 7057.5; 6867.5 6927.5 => 1.14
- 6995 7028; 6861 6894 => 1.13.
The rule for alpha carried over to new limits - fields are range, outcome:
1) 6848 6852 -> 8.48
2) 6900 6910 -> 8.19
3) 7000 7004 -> 8.33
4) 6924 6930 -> 8.32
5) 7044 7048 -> 9.45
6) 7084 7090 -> 8.64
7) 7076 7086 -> 8.81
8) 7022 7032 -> 8.41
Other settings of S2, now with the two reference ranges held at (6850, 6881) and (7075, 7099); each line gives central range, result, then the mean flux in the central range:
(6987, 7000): -0.03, 8.56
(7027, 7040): -0.03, 8.63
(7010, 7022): -0.07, 8.92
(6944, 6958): -0.07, 8.77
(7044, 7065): -0.05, 8.88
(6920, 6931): -0.01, 8.2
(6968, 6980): -0.04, 8.59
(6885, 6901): 0.01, 7.93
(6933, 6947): -0.08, 8.78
